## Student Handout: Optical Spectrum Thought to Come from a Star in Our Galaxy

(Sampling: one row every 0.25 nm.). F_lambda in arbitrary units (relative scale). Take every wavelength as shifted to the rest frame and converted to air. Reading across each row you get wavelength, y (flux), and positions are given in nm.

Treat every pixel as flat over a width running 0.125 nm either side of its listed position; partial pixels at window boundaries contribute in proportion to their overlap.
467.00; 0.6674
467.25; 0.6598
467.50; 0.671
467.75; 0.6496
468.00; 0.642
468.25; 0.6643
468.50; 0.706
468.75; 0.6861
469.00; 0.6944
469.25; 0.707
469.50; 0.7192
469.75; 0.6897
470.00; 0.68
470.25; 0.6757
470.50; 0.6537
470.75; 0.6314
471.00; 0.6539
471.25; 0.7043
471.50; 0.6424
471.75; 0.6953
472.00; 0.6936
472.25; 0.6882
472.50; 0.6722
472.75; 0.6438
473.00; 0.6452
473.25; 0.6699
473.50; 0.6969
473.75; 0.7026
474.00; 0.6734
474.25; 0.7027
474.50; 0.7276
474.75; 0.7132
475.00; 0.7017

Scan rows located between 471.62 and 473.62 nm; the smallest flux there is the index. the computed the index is 0.6438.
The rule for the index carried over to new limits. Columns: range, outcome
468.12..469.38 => 0.6643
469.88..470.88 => 0.6314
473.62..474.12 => 0.6734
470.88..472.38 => 0.6424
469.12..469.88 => 0.6897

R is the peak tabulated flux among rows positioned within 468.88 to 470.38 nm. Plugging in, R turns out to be 0.7192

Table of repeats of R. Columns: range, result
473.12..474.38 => 0.7027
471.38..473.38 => 0.6953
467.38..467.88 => 0.671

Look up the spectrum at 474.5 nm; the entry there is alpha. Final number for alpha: 0.7276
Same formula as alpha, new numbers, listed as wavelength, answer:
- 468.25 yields 0.6643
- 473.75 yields 0.7026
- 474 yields 0.6734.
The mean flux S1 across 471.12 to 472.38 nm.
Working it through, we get 0.685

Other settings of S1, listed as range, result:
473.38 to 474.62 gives 0.701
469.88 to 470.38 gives 0.678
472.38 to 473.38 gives 0.658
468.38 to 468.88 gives 0.696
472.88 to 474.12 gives 0.678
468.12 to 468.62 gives 0.685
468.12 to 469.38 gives 0.691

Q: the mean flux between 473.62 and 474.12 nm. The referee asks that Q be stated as 0.688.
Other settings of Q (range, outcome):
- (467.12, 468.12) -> 0.656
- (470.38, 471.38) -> 0.661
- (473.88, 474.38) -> 0.689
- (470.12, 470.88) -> 0.654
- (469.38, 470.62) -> 0.684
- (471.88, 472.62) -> 0.685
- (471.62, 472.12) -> 0.694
